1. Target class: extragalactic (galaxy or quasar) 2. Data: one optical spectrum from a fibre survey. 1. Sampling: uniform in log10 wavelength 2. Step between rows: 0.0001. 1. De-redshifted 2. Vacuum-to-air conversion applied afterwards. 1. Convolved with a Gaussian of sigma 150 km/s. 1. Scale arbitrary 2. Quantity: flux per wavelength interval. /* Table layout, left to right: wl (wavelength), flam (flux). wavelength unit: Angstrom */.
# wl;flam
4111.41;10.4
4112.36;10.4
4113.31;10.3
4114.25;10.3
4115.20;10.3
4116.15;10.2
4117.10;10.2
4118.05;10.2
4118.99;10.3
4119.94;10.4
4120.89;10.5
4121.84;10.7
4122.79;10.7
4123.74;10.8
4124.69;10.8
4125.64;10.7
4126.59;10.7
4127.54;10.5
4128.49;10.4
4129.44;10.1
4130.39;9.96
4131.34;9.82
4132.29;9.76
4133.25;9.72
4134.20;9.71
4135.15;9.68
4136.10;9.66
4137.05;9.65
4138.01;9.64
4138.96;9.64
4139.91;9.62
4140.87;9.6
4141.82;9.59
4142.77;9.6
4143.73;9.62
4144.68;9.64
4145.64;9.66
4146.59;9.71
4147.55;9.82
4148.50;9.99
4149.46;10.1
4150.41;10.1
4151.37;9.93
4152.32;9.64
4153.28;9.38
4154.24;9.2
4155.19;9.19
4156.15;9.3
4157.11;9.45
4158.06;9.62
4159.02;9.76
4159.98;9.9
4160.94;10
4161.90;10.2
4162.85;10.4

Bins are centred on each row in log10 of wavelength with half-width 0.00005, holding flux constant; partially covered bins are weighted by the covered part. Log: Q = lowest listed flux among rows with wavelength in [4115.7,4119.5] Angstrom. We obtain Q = 10.2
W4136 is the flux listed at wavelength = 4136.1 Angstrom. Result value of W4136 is 9.66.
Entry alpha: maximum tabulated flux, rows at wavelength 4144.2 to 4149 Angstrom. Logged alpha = 9.99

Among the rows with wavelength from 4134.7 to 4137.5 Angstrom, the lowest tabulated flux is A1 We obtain 9.65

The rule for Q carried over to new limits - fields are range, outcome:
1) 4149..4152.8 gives 9.64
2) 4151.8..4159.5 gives 9.19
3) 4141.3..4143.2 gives 9.59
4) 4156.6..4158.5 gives 9.45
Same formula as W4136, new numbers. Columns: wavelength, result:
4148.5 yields 9.99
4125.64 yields 10.7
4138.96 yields 9.64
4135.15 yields 9.68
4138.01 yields 9.64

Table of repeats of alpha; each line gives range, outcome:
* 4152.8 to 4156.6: 9.38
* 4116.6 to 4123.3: 10.7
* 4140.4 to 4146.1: 9.66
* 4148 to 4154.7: 10.1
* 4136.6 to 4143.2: 9.65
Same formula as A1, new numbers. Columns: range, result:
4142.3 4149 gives 9.6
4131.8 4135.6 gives 9.68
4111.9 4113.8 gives 10.3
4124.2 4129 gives 10.4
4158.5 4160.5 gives 9.76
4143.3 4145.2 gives 9.62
